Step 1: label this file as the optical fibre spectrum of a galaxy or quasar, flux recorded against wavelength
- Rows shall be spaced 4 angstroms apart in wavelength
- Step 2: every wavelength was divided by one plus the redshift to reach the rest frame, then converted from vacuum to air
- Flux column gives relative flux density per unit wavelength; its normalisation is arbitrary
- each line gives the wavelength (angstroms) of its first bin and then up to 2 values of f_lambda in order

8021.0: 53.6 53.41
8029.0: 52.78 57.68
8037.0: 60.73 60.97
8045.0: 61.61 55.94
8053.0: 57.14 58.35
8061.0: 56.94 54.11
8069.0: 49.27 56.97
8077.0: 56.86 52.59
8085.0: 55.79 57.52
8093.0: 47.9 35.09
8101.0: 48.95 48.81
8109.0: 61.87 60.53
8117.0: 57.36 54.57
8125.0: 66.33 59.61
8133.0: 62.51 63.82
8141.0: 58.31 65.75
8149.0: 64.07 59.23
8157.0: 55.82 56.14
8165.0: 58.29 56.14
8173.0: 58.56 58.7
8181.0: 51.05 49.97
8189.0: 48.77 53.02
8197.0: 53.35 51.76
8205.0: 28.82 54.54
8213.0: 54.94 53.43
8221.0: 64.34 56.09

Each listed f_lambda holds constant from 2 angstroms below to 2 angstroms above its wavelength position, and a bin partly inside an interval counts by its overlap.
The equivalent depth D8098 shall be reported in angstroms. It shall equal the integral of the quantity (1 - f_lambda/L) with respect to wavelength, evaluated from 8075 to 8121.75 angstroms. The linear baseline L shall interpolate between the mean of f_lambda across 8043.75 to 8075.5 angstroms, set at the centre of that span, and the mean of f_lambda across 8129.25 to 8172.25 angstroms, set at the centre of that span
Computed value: 3.8 angstroms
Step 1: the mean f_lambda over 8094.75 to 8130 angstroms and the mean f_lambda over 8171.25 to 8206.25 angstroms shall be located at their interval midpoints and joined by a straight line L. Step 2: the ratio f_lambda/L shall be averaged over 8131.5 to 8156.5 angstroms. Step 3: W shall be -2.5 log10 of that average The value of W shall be -0.17 mag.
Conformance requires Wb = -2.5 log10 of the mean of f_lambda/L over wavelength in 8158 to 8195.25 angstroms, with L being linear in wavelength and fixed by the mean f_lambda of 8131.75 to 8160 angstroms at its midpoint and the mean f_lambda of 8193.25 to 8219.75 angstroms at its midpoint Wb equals 0.021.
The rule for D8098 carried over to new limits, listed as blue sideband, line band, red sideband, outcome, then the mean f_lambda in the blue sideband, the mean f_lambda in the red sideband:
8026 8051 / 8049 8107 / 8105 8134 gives 6.0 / 58.1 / 59.5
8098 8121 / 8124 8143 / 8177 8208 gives -3.2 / 54.5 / 49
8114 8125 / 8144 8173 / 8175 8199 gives -2.2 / 58.3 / 52.5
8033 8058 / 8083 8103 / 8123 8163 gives 3.7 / 59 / 61.2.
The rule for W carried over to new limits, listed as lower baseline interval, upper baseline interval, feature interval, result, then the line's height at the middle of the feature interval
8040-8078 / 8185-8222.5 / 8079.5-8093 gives 0.03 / 55.7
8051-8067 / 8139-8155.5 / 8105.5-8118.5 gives 0.02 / 59.7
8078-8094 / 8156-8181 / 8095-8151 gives -0.05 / 55.3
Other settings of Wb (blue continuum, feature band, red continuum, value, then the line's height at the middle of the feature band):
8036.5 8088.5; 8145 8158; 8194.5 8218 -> -0.169 mag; 52.1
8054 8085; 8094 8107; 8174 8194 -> 0.217 mag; 54.4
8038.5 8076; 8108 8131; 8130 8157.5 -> 0.005 mag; 60.3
